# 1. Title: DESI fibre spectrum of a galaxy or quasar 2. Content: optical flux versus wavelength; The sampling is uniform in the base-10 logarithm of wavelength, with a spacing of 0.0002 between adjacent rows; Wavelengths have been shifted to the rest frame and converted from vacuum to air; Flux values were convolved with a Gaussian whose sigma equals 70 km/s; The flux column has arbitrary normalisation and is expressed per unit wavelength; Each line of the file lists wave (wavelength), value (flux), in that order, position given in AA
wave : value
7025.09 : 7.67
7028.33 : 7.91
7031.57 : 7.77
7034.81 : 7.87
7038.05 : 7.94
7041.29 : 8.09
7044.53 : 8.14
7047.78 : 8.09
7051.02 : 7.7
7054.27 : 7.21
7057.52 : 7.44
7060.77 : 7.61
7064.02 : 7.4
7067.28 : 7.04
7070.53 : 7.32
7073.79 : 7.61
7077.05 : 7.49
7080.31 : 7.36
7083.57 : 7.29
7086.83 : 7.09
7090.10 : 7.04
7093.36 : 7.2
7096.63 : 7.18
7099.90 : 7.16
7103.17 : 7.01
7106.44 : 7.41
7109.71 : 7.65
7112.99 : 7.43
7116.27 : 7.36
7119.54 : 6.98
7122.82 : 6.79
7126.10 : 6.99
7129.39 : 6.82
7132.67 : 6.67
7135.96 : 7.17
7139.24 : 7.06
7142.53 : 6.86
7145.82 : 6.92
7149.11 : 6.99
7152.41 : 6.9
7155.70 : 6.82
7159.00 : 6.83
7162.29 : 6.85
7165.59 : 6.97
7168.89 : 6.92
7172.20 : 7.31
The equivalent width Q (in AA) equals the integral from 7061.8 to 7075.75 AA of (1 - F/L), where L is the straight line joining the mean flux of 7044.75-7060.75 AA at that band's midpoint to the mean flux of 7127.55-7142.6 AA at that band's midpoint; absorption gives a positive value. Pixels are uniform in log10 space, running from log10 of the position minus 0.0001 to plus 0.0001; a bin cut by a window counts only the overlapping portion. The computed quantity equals 0.3 AA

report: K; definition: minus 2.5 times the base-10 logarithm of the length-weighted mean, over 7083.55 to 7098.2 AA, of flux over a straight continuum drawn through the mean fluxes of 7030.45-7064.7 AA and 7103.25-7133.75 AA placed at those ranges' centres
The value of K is 0.03 mag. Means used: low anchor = 7.76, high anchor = 7.12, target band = 7.15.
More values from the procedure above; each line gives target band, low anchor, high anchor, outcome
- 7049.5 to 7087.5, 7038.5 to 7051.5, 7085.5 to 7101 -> 0.03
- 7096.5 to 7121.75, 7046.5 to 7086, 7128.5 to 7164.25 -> -0.02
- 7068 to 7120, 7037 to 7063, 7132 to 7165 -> 0.01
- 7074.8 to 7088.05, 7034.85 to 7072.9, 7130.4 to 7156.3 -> 0.01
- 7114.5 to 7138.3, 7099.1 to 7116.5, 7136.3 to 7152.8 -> 0.03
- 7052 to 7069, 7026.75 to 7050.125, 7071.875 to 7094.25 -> 0.04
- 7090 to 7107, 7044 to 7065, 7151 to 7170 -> 0.02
